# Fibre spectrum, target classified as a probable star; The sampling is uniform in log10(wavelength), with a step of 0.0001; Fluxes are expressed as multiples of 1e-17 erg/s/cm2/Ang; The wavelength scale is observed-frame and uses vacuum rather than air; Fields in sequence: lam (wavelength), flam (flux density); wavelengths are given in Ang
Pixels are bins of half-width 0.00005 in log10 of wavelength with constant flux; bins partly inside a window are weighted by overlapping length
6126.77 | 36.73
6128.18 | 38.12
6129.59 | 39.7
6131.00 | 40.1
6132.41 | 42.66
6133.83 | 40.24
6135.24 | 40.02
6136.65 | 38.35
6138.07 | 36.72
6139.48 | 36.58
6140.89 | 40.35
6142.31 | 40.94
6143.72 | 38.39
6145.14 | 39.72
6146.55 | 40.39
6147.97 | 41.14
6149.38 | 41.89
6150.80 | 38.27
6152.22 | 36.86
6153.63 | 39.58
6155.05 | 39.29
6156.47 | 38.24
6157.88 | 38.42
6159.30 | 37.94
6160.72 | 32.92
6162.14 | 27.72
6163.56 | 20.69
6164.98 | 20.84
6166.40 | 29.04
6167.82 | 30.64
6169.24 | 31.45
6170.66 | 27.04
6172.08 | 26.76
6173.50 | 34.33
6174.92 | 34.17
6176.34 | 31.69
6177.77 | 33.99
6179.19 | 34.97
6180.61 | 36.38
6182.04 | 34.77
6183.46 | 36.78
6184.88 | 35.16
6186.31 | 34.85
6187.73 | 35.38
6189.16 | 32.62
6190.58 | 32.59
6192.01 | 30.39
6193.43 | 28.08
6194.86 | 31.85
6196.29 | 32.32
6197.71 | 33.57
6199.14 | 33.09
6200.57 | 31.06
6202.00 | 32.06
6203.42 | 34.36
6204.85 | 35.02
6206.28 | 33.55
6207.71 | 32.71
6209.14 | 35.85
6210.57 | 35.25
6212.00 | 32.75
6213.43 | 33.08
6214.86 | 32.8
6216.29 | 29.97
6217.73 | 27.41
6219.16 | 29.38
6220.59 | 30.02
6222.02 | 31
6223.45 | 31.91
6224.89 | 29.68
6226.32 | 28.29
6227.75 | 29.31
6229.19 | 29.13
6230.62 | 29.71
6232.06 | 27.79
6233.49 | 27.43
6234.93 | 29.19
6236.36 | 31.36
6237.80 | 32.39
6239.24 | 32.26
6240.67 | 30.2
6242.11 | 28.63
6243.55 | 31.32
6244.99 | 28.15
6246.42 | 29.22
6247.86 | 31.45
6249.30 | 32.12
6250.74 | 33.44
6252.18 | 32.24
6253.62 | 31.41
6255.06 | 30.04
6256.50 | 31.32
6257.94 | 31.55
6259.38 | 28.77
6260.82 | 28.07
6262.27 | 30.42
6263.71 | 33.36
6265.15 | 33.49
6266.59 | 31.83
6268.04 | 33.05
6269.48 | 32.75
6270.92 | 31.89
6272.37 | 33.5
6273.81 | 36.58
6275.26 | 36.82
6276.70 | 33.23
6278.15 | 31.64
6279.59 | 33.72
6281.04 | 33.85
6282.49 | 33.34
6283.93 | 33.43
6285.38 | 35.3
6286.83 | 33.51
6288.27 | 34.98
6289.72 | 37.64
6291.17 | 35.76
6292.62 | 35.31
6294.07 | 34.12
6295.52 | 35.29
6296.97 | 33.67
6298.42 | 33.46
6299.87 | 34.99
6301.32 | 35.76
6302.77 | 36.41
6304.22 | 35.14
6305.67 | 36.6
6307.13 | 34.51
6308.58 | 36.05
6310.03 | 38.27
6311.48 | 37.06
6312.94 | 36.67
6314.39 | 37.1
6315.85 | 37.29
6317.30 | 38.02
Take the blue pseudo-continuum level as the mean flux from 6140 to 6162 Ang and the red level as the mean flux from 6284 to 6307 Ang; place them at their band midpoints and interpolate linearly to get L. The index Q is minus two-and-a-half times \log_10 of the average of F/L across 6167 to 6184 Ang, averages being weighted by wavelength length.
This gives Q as 0.16 mag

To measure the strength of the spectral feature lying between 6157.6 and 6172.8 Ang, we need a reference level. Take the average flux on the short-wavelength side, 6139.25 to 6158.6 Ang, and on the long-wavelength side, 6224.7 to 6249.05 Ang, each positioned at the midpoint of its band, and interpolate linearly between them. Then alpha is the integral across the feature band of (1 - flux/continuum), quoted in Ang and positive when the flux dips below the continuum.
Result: 3.4 Ang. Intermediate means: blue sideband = 39.4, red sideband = 29.8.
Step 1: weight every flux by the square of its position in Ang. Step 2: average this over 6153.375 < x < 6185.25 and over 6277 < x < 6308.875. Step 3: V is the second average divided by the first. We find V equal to 1.11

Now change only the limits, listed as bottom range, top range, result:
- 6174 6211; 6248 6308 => 1.03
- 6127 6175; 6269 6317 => 1.02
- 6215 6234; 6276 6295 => 1.19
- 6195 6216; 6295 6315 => 1.11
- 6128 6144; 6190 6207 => 0.84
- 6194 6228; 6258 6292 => 1.06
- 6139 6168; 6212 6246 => 0.86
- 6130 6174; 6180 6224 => 0.93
